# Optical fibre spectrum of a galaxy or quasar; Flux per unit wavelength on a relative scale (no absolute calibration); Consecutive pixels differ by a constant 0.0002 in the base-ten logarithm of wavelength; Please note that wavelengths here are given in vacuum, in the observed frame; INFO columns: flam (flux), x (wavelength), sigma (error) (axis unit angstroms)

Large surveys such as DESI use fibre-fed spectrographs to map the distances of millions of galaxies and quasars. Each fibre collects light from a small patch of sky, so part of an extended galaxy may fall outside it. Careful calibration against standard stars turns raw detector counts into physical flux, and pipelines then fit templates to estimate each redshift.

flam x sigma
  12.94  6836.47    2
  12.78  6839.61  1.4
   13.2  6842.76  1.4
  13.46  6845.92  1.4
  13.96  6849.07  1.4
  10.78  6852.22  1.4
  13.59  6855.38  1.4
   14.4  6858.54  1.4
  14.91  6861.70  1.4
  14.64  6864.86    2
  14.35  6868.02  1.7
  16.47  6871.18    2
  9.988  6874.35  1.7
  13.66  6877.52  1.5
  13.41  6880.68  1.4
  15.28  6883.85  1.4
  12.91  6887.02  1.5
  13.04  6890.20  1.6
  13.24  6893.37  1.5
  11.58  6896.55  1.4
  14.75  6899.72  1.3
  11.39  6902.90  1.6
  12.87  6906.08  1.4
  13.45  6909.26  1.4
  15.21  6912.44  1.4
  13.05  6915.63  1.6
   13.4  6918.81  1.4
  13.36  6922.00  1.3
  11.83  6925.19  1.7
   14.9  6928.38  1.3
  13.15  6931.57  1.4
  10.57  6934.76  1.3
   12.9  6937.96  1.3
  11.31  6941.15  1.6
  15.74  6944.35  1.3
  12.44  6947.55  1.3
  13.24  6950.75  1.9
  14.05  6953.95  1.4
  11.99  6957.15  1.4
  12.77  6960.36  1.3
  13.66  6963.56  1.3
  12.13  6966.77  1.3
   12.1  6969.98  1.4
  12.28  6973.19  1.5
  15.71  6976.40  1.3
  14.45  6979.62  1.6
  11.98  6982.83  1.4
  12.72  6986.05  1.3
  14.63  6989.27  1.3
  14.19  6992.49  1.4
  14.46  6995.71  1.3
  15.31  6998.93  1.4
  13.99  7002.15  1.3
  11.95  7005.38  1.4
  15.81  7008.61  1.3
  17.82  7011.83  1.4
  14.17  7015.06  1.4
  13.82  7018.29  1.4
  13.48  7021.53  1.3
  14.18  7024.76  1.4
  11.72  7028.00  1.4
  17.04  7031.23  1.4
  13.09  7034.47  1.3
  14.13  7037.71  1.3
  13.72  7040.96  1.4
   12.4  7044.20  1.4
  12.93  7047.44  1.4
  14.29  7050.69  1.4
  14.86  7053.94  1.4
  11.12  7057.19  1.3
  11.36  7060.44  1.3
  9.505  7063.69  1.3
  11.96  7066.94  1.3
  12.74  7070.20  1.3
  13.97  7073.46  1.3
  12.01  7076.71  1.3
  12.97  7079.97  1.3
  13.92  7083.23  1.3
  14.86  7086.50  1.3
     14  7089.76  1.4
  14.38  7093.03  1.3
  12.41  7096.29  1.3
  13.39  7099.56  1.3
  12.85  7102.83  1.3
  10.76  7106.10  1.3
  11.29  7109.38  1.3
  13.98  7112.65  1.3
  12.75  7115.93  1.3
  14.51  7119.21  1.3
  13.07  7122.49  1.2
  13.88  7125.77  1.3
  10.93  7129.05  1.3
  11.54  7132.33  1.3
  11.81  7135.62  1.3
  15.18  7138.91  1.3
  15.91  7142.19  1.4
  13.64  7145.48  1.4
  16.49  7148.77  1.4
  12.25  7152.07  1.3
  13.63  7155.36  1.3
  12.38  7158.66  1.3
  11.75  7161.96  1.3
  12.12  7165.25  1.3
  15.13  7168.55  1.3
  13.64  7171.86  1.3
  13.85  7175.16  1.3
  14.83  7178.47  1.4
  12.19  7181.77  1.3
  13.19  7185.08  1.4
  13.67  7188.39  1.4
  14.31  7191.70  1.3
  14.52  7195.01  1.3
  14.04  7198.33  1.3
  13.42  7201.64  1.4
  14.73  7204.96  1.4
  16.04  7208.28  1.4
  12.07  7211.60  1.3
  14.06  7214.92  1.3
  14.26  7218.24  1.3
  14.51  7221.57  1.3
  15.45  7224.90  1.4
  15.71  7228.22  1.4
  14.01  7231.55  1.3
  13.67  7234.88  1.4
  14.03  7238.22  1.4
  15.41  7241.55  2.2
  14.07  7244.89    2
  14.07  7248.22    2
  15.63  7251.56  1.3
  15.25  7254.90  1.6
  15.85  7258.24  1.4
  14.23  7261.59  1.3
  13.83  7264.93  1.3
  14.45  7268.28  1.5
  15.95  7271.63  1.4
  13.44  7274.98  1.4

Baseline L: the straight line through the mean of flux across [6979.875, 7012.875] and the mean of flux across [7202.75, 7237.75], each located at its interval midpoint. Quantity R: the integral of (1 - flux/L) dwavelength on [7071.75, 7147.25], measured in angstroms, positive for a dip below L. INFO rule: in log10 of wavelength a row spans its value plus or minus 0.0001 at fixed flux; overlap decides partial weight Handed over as 5.8 angstroms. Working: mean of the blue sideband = 14.2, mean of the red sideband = 14.4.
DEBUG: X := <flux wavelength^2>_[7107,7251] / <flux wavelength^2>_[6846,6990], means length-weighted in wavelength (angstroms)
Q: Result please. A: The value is 1.12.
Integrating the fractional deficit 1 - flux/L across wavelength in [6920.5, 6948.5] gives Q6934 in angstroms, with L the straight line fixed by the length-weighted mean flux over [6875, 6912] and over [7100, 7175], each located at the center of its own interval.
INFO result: 0.6 angstroms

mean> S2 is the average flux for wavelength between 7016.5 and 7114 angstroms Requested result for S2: 13.1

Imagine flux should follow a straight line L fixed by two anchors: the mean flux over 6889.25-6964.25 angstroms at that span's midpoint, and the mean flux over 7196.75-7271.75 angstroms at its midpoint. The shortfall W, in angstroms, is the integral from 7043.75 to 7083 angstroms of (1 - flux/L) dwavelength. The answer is 3.3 angstroms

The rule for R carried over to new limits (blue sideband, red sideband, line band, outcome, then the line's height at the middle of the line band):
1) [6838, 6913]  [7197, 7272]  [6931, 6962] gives 1.95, 13.7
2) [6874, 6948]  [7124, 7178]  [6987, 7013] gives -2.82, 13.2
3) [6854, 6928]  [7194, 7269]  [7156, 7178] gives 1.62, 14.3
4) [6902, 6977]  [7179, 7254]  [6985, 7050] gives -3.45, 13.4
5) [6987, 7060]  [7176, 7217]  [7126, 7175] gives 2.10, 13.9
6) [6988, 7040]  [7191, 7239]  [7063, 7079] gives 2.37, 14.3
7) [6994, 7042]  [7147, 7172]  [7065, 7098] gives 1.47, 13.9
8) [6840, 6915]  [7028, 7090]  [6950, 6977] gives 0.65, 13.3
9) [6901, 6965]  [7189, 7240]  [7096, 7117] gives 2.04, 13.8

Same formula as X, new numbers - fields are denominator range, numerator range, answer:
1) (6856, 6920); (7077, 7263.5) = 1.10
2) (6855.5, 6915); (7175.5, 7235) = 1.14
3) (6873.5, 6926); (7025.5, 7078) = 1.03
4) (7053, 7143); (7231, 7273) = 1.19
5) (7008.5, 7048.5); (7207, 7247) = 1.08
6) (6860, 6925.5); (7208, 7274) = 1.19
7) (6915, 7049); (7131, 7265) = 1.10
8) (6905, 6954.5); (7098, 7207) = 1.08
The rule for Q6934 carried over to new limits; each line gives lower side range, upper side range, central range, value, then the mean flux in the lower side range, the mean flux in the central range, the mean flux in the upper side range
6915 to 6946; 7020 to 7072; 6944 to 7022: -4.5 angstroms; 13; 13.8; 13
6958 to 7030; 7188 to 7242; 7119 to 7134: 1.6 angstroms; 13.8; 12.6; 14.3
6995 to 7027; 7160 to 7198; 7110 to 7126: 0.5 angstroms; 14.4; 13.5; 13.6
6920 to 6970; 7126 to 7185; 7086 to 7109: 0.3 angstroms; 12.9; 13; 13.4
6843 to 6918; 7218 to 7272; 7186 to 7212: 0.7 angstroms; 13.5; 14.2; 14.7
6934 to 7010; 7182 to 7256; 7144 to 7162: 0.7 angstroms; 13.4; 13.5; 14.3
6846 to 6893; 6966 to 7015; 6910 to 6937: 1.2 angstroms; 13.7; 13.2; 14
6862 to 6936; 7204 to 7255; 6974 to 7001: -0.9 angstroms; 13.4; 14.1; 14.5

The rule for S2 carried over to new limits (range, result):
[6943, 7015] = 13.8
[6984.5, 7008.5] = 14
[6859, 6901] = 13.7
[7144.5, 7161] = 13.6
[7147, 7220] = 13.8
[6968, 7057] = 13.9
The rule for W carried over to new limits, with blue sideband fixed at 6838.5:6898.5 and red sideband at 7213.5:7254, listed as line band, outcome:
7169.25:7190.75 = 1.1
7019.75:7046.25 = 0.5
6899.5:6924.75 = 0.6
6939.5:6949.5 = 0.4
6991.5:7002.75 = -0.6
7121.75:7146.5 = 1.8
